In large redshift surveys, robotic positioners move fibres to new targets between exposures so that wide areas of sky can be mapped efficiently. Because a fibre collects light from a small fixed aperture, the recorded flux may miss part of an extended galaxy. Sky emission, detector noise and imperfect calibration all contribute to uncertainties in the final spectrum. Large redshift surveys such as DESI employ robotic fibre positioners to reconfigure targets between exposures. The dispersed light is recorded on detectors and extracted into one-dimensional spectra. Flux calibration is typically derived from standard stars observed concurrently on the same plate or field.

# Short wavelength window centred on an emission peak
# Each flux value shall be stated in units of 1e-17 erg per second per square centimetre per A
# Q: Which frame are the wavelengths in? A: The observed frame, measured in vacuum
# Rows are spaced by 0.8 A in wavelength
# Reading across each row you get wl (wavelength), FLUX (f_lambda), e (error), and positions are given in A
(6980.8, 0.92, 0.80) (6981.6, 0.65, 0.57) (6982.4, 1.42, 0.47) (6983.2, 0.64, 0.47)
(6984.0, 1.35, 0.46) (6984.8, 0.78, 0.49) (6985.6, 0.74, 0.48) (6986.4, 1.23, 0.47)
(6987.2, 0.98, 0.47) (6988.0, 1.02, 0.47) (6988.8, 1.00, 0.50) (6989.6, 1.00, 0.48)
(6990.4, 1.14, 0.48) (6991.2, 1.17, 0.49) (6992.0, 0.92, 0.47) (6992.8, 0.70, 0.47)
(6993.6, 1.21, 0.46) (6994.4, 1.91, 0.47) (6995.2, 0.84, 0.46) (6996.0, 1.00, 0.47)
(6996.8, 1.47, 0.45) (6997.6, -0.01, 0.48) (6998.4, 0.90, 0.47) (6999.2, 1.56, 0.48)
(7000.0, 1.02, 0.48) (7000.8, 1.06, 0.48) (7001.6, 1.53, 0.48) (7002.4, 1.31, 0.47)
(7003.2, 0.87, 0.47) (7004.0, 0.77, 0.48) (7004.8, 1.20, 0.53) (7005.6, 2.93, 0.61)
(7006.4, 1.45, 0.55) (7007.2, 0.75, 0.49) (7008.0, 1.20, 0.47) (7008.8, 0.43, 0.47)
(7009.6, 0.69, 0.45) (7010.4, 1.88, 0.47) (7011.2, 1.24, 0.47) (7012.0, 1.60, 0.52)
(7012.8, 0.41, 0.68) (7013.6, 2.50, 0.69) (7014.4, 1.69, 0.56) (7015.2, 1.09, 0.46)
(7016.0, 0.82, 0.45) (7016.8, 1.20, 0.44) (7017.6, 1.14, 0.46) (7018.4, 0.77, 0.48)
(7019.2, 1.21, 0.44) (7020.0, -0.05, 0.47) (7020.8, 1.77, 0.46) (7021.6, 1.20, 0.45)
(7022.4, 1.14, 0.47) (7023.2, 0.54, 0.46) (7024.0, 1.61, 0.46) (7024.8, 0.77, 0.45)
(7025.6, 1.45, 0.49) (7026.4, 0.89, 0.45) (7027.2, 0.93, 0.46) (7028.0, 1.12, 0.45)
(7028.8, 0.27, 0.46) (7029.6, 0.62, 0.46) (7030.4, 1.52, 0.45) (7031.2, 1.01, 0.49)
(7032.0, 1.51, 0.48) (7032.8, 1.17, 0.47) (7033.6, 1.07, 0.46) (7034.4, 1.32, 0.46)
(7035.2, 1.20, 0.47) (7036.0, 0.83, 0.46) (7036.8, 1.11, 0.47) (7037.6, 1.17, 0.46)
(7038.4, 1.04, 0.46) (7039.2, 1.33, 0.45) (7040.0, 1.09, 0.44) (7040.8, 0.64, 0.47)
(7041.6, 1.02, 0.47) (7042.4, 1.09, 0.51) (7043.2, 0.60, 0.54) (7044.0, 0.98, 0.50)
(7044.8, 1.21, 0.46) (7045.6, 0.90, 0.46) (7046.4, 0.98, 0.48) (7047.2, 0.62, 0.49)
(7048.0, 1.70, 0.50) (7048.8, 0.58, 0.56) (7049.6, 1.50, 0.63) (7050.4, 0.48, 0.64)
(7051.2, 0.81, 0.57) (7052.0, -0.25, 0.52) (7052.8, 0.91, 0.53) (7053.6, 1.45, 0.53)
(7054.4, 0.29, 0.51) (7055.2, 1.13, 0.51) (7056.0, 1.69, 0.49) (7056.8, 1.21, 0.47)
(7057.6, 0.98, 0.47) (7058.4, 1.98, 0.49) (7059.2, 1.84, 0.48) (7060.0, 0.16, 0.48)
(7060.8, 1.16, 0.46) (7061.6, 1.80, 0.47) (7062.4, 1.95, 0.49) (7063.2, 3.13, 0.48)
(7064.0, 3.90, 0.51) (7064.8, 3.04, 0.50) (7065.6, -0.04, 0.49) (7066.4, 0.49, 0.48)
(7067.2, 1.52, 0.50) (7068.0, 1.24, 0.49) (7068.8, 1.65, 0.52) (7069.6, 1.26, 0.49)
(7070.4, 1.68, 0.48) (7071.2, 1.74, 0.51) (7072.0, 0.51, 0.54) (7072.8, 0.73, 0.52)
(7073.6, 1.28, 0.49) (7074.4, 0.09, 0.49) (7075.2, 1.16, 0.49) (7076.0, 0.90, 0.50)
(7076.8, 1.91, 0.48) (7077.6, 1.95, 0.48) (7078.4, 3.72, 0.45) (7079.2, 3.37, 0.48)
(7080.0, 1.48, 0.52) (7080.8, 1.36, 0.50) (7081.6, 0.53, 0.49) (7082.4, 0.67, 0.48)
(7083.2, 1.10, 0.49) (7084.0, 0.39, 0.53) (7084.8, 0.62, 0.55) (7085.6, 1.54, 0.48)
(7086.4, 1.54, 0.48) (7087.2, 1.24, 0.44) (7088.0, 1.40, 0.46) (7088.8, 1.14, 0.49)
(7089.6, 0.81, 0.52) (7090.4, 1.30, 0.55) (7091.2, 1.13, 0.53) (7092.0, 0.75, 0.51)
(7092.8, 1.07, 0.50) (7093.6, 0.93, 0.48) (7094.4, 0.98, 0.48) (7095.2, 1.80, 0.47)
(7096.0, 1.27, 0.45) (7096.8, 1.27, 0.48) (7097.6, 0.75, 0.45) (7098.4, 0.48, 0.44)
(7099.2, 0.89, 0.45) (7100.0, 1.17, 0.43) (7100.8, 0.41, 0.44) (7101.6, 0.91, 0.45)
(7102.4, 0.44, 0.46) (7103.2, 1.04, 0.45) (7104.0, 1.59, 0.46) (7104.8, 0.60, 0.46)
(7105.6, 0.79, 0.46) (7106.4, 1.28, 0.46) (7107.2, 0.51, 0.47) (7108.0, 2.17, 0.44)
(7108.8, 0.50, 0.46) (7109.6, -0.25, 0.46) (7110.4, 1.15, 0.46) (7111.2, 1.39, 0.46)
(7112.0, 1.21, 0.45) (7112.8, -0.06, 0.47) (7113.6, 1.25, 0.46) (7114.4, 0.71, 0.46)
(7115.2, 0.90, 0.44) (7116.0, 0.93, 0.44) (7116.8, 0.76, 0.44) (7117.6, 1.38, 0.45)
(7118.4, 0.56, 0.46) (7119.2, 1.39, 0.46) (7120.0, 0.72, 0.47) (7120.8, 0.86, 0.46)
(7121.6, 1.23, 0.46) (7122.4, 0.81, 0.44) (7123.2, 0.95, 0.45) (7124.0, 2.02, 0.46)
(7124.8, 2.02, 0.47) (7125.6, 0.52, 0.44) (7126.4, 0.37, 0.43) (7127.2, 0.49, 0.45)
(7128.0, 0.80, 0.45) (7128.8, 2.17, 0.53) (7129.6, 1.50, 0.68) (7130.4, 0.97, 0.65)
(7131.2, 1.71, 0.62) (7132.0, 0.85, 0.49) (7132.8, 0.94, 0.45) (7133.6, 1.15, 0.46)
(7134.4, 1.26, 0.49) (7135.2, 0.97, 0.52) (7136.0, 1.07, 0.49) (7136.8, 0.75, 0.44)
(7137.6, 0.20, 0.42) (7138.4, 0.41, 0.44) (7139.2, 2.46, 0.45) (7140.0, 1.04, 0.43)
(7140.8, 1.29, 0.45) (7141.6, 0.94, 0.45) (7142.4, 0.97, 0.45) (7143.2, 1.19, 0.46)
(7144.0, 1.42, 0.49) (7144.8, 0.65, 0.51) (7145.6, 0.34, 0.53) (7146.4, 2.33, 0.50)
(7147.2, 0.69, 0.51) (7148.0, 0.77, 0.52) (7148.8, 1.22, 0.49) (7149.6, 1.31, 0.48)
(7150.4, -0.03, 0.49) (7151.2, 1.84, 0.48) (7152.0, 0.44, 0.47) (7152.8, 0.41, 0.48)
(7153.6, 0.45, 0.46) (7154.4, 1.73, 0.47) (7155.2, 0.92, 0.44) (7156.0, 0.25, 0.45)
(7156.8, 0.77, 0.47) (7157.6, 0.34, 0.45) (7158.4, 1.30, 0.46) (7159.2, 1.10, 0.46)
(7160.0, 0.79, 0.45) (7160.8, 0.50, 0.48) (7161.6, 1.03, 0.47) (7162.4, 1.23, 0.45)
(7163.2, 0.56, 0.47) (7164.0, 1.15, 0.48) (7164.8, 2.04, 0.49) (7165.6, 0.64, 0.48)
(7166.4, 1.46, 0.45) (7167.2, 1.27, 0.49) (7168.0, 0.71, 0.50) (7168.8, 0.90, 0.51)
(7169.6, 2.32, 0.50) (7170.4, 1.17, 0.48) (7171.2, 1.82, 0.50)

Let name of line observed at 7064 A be [S II] 6716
